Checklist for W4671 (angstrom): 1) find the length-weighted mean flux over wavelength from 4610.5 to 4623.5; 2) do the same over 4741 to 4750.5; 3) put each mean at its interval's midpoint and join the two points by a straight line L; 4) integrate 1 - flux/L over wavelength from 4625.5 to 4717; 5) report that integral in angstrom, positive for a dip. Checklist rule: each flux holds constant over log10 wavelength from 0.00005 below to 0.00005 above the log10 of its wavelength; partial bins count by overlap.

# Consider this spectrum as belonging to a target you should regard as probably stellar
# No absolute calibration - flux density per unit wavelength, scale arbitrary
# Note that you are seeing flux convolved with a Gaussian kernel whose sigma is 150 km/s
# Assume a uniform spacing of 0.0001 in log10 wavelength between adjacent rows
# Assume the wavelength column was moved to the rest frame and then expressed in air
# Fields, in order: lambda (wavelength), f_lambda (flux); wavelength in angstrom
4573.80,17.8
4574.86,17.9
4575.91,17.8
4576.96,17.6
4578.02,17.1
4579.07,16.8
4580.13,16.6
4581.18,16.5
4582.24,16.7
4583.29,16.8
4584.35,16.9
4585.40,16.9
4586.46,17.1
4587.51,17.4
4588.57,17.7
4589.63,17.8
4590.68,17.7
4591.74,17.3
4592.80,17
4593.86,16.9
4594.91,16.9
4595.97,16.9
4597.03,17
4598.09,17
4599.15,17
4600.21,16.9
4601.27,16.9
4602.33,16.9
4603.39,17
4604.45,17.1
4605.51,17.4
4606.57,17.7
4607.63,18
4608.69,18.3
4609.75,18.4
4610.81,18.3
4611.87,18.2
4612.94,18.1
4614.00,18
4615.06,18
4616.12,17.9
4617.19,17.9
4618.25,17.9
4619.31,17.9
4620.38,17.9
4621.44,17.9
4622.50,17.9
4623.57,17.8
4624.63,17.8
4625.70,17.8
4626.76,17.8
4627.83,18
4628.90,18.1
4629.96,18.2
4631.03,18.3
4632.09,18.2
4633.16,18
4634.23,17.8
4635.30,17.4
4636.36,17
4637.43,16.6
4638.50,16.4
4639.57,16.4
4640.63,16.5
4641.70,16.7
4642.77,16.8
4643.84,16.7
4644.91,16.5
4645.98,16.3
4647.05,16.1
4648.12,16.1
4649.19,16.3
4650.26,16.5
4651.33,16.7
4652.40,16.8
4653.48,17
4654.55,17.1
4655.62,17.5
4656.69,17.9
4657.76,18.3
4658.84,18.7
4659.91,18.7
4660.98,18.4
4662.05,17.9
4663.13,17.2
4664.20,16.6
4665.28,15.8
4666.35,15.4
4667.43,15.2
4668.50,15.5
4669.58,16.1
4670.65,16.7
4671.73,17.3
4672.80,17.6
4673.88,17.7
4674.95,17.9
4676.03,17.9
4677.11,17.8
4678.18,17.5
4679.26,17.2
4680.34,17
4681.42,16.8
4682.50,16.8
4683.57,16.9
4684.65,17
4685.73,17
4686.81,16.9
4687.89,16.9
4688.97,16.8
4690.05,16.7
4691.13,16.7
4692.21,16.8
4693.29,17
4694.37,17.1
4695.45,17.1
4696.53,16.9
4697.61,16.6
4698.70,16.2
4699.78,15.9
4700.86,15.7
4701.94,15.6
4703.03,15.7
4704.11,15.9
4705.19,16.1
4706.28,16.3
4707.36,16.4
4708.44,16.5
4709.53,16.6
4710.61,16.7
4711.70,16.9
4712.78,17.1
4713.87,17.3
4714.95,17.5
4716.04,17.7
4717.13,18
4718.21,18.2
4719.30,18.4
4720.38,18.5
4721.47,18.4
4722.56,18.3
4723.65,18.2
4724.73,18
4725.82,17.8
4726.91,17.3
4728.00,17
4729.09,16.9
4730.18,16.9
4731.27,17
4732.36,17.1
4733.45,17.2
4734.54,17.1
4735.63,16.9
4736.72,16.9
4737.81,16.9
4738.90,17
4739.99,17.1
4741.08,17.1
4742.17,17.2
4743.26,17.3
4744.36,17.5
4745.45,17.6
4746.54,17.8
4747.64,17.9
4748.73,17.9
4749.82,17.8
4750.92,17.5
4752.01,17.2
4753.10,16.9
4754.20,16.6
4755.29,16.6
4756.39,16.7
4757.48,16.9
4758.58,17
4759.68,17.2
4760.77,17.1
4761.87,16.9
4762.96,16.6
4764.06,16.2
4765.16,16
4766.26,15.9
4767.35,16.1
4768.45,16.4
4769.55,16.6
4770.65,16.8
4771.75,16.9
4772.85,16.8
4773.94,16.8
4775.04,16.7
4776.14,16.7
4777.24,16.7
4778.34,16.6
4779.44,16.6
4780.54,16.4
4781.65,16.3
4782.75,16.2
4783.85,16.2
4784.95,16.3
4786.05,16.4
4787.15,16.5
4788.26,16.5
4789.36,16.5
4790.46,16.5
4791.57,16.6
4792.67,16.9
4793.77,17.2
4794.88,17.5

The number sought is 4.3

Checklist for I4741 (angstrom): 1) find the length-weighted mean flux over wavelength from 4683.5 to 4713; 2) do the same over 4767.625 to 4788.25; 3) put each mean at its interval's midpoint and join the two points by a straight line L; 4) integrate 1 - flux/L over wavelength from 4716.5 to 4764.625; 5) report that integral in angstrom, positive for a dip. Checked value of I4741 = -2.3 angstrom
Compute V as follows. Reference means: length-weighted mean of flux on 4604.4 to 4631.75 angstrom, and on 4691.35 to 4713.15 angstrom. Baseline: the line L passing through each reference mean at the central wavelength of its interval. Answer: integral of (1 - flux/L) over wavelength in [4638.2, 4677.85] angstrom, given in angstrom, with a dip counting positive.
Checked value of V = 0.7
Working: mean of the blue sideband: 18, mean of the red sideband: 16.5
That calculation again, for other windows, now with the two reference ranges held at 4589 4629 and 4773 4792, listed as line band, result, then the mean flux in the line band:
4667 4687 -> 0.2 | 17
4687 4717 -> 0.7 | 16.6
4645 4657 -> 0.4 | 16.7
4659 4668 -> 0.2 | 17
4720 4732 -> -0.6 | 17.6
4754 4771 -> 0.0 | 16.6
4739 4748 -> -0.4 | 17.4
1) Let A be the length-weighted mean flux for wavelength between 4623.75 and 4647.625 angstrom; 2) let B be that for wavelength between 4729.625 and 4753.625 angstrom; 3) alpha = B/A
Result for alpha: 1.00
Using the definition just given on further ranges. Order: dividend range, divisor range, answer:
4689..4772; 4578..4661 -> 0.98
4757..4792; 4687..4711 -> 1.01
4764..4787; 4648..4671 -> 0.97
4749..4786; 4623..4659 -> 0.97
